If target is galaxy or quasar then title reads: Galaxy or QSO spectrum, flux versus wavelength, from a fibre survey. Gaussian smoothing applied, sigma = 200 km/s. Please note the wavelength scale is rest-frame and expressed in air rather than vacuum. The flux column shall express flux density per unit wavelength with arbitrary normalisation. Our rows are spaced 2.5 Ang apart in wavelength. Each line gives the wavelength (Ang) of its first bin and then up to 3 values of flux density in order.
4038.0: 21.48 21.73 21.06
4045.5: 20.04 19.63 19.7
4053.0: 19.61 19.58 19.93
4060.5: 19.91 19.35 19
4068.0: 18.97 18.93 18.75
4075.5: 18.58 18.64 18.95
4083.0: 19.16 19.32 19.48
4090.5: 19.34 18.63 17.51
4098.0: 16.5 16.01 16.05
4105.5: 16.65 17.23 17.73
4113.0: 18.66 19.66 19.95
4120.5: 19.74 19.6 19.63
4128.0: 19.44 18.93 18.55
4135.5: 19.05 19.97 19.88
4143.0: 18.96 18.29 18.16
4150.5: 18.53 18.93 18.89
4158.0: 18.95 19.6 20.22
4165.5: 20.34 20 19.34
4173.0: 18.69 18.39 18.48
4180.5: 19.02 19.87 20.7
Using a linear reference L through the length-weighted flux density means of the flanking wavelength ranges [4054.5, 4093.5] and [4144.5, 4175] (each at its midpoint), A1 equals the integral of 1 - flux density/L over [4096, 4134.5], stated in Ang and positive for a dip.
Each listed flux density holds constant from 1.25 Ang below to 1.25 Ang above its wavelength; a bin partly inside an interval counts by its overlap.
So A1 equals 1.8 Ang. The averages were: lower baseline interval 19.2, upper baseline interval 19.1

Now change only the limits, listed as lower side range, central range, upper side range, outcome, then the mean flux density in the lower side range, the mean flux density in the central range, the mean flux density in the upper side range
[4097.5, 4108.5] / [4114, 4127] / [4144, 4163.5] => -1.81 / 16.4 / 19.7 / 18.9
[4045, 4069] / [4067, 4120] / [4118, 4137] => 3.02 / 19.6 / 18.3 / 19.3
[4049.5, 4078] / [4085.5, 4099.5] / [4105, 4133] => 0.53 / 19.3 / 18.3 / 18.9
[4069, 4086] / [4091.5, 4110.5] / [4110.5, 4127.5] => 2.13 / 18.9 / 17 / 19.4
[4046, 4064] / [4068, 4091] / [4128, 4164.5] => 0.62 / 19.7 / 19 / 19.1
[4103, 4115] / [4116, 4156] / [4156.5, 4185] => -1.83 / 17.5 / 19.2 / 19.4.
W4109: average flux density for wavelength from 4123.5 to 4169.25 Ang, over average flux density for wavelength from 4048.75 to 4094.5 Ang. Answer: 1.0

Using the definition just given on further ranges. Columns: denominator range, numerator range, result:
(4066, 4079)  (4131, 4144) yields 1.03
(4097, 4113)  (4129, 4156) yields 1.12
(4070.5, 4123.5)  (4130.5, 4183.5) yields 1.04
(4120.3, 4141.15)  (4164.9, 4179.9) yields 0.99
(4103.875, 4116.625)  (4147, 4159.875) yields 1.05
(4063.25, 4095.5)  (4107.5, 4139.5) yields 1.01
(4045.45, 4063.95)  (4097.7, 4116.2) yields 0.88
